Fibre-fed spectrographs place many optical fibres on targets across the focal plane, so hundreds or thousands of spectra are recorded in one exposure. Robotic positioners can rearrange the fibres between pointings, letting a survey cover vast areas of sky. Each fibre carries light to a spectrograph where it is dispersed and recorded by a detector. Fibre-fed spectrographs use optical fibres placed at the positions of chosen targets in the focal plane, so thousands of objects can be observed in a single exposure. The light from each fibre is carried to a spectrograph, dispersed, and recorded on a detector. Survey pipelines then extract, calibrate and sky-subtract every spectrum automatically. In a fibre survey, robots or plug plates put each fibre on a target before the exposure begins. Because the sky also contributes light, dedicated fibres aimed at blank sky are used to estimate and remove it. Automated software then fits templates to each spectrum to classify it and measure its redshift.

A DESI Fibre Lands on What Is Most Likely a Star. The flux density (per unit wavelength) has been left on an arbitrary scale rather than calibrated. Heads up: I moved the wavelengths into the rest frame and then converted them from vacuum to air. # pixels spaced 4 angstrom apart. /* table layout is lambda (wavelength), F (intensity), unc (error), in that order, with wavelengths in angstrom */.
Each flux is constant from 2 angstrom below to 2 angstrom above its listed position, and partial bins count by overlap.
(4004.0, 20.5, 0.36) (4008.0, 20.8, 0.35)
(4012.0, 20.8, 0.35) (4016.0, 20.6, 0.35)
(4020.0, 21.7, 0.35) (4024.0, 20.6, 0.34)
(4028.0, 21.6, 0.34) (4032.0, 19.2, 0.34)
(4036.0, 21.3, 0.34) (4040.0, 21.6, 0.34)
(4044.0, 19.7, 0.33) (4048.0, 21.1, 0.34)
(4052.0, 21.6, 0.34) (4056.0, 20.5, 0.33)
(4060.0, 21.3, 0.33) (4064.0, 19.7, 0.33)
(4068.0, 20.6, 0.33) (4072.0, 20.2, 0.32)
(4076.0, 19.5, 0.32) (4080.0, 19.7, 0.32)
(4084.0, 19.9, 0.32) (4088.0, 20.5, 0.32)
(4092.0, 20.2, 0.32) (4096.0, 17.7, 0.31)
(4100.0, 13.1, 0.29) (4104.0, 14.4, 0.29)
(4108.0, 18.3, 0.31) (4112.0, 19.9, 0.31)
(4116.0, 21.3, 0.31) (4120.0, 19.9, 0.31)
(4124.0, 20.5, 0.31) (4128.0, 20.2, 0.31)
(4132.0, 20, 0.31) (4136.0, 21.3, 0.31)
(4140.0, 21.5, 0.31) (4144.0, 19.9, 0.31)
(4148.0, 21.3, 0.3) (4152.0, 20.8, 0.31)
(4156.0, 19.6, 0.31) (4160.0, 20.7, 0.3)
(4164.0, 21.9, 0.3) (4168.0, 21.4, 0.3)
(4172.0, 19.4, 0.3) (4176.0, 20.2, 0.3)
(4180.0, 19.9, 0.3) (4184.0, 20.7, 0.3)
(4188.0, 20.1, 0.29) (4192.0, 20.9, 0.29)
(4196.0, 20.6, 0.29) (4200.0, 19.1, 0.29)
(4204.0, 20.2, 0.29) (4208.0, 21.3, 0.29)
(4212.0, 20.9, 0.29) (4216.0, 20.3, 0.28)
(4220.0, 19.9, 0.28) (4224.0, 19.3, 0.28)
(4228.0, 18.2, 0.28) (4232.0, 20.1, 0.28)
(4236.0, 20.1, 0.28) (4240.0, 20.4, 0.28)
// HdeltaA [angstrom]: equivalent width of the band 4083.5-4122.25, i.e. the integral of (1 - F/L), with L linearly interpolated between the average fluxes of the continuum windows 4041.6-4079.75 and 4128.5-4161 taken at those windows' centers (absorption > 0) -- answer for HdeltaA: 3.87 angstrom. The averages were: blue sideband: 20.4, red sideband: 20.6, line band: 18.5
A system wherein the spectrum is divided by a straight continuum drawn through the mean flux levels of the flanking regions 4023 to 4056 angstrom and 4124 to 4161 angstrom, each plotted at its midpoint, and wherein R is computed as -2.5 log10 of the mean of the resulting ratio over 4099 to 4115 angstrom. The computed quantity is 0.22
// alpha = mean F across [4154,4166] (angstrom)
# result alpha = 20.7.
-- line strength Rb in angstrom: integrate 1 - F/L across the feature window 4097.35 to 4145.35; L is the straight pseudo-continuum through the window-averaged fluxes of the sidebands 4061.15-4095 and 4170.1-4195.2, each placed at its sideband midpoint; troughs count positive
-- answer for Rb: 2.2 angstrom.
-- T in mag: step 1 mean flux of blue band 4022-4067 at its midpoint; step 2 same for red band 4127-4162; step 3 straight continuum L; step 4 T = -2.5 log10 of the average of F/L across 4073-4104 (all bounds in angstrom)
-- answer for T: 0.12 mag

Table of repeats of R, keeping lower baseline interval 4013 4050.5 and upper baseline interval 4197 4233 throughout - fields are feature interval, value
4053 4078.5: 0.017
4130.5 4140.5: -0.030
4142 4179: -0.019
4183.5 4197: -0.027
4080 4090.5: 0.025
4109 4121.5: 0.011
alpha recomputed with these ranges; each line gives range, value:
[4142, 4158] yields 20.4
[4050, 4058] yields 21.1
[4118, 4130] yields 20.2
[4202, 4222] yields 20.5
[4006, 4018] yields 20.7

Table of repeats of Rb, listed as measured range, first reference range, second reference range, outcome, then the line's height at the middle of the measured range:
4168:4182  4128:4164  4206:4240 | 0.3 angstrom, 20.4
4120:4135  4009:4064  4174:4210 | 0.2 angstrom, 20.5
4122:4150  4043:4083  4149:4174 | -0.1 angstrom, 20.6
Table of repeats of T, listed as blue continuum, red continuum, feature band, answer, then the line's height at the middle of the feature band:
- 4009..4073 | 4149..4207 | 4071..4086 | 0.05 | 20.7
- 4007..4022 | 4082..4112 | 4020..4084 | -0.05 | 19.6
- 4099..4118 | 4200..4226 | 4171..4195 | -0.04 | 19.5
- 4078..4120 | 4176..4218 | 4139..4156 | -0.07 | 19.5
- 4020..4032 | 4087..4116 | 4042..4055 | -0.04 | 20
